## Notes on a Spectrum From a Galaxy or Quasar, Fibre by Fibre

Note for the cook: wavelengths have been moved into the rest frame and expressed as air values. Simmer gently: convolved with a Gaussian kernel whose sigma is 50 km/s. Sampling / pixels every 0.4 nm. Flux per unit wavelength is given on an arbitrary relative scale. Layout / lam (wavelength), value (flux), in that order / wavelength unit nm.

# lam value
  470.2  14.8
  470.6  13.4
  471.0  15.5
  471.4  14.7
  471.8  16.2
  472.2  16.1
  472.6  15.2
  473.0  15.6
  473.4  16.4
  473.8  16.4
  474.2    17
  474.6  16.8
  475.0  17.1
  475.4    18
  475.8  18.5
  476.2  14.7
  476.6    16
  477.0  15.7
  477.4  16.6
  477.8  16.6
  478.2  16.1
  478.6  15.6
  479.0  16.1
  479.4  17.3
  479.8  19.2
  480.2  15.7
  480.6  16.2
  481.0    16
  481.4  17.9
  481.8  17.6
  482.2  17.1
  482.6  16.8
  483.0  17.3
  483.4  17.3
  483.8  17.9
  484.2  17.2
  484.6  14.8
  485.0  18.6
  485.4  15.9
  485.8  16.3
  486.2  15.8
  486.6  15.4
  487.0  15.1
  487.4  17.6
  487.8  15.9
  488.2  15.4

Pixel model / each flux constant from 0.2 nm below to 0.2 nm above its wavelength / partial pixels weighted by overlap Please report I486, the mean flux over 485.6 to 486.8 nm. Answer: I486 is 15.8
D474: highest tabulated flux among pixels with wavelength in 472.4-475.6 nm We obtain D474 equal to 18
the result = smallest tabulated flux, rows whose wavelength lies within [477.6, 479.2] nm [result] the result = 15.6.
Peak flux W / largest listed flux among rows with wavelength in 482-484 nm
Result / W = 17.9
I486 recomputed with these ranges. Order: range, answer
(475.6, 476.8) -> 16.4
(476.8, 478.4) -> 16.2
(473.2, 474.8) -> 16.6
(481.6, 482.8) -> 17.2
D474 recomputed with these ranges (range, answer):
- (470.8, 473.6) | 16.4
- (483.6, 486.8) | 18.6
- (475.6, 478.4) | 18.5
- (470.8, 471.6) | 15.5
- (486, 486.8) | 15.8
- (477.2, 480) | 19.2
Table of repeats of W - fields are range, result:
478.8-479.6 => 17.3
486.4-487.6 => 17.6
